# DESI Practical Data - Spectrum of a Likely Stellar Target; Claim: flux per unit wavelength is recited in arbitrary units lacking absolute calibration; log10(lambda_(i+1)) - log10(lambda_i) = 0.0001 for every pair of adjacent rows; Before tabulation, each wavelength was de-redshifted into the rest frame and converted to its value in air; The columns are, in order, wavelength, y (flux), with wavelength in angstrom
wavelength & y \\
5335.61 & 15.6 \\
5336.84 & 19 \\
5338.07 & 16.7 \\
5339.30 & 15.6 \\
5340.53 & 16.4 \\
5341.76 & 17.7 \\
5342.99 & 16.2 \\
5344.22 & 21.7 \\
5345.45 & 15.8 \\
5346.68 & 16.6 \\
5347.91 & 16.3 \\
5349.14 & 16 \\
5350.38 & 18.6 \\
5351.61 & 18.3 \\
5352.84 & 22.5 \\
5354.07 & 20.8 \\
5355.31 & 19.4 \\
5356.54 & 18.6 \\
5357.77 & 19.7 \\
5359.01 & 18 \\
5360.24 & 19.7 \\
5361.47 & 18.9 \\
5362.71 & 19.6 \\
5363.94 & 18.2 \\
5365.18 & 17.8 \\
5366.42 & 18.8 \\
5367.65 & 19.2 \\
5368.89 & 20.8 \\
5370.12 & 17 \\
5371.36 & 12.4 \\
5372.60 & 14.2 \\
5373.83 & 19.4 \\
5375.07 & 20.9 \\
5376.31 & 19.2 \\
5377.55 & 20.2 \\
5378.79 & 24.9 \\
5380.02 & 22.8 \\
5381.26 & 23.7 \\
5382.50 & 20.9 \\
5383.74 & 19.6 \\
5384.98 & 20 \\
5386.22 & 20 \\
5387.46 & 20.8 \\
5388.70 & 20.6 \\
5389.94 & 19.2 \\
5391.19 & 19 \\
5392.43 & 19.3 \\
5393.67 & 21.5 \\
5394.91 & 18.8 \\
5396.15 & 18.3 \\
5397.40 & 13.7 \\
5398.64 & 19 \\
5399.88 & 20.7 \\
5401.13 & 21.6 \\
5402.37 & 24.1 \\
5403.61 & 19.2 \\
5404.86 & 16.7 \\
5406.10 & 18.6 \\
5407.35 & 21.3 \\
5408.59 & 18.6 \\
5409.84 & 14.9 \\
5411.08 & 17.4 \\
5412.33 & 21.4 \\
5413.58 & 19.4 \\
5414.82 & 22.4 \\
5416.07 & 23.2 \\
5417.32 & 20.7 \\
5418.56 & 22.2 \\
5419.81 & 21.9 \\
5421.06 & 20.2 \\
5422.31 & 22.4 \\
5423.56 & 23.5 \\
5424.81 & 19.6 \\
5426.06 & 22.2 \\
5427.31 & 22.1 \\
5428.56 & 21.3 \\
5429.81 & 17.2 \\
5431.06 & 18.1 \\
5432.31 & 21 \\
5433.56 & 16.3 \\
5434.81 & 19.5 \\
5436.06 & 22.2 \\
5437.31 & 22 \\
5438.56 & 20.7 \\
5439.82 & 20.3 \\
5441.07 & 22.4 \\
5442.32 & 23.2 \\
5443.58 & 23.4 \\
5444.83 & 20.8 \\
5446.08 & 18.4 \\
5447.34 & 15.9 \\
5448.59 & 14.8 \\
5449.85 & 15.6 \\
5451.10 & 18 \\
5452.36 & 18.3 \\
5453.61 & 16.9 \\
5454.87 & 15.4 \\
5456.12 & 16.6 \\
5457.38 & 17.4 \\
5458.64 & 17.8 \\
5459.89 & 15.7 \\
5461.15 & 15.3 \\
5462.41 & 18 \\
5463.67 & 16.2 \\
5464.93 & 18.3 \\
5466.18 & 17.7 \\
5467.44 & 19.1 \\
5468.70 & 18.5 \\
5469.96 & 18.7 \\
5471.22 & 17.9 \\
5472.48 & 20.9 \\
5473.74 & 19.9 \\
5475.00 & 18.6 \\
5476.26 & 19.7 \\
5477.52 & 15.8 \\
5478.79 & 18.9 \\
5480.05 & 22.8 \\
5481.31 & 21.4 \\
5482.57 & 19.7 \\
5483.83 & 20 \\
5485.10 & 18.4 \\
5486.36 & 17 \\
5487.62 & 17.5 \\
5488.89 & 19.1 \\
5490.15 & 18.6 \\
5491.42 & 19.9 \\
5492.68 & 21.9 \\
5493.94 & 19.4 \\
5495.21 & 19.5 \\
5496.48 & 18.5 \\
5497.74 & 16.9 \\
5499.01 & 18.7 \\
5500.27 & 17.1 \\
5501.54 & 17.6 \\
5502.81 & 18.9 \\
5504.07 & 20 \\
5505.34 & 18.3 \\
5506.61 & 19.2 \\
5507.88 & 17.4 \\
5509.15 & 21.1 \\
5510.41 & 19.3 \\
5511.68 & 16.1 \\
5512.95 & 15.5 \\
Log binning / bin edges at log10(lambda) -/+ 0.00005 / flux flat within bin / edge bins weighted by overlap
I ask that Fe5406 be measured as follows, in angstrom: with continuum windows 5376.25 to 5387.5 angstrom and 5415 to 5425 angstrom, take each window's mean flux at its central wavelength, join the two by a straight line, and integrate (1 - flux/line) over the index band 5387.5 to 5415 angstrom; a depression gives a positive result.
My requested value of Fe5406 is 2.9 angstrom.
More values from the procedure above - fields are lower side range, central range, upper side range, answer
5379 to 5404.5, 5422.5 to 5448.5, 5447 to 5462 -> -4.1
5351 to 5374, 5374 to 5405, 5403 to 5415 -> -2.5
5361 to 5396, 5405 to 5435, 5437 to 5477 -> -1.9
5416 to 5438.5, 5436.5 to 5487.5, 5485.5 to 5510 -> 2.9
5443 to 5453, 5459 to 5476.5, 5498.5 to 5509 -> 0.1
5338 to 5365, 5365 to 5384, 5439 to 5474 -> -1.3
